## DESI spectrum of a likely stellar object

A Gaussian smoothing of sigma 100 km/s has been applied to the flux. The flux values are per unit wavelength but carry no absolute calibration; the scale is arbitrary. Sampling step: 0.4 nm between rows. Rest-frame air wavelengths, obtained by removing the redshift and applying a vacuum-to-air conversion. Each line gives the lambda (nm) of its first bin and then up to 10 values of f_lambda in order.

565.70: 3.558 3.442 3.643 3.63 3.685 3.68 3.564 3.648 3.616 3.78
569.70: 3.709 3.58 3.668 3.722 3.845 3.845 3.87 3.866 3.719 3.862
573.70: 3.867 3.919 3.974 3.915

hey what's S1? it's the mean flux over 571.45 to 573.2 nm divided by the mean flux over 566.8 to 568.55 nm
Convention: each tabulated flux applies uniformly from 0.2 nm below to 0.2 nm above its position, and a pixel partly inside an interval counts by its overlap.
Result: 1.05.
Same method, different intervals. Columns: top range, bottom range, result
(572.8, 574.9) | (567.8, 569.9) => 1.06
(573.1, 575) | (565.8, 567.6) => 1.08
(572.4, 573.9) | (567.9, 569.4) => 1.05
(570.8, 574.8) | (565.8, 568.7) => 1.07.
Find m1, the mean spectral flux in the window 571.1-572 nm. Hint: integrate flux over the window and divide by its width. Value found 3.85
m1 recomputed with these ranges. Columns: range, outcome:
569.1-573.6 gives 3.77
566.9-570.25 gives 3.66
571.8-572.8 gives 3.85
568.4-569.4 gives 3.67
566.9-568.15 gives 3.65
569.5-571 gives 3.67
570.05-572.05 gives 3.75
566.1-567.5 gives 3.62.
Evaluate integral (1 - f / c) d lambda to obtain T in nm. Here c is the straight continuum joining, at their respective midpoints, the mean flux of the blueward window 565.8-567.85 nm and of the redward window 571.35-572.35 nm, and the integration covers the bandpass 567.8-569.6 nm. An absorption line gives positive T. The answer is 0.023 nm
